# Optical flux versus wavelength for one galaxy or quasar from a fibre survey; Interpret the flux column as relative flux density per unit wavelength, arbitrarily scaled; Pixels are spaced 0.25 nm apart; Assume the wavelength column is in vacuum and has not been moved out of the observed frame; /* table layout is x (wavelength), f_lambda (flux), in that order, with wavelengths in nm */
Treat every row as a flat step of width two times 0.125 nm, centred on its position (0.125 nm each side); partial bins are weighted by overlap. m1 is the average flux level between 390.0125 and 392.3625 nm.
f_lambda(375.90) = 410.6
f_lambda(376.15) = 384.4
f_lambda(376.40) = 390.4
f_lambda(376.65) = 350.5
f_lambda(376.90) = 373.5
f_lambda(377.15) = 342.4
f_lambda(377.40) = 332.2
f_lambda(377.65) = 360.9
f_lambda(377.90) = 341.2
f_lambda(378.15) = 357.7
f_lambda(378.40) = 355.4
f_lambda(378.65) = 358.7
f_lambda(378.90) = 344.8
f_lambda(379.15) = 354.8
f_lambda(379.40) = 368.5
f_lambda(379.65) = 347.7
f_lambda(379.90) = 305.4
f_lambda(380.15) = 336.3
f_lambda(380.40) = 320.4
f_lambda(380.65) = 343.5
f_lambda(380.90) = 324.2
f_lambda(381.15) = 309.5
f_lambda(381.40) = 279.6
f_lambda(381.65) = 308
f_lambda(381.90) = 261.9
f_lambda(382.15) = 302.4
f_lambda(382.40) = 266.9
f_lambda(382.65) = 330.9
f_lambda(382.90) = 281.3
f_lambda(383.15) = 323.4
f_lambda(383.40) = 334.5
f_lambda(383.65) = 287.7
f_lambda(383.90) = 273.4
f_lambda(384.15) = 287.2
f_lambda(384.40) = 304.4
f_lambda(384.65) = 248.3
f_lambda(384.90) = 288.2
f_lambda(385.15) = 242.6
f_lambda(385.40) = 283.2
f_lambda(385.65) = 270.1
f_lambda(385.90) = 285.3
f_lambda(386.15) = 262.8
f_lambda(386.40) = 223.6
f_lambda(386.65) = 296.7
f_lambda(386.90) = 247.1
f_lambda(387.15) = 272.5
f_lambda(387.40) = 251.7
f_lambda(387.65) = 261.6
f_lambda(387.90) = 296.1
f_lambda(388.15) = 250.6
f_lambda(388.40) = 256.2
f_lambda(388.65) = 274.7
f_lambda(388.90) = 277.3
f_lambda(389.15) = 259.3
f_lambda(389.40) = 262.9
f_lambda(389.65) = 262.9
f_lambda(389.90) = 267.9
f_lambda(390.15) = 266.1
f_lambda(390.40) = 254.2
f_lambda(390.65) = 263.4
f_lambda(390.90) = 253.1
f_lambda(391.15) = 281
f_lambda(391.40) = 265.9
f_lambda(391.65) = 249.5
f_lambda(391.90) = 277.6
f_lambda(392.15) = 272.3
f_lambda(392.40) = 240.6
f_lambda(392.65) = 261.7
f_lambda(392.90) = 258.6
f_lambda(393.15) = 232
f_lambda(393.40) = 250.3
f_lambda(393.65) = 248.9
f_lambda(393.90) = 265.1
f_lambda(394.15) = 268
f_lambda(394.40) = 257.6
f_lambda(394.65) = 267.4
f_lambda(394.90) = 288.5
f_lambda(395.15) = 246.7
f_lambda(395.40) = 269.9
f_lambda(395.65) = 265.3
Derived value 264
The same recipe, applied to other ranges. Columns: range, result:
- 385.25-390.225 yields 266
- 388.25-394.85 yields 262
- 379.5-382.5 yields 310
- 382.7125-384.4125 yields 300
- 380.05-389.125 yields 285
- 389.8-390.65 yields 263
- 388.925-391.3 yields 264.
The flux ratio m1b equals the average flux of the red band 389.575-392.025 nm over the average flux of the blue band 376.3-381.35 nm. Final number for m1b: 0.77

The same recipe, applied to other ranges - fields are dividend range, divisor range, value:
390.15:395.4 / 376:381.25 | 0.75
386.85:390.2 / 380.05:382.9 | 0.87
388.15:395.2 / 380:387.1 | 0.90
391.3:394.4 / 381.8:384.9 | 0.88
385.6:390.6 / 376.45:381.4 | 0.77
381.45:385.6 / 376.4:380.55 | 0.83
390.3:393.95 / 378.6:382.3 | 0.80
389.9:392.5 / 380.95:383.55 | 0.87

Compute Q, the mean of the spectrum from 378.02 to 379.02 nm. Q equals 354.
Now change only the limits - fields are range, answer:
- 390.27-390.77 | 259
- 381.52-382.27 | 291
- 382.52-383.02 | 306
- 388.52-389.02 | 276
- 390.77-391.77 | 262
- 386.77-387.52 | 257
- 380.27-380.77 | 332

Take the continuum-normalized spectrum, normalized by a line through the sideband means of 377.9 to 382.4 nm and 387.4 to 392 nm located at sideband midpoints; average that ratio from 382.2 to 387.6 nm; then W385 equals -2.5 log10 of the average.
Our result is 0.06 mag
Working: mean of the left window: 327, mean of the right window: 265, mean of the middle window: 279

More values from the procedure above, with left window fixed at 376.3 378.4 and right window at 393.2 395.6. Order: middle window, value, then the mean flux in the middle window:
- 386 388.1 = 0.15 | 264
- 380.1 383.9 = 0.08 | 306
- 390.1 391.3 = 0.07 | 263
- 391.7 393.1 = 0.05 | 260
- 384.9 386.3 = 0.15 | 270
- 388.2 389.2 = 0.10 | 266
